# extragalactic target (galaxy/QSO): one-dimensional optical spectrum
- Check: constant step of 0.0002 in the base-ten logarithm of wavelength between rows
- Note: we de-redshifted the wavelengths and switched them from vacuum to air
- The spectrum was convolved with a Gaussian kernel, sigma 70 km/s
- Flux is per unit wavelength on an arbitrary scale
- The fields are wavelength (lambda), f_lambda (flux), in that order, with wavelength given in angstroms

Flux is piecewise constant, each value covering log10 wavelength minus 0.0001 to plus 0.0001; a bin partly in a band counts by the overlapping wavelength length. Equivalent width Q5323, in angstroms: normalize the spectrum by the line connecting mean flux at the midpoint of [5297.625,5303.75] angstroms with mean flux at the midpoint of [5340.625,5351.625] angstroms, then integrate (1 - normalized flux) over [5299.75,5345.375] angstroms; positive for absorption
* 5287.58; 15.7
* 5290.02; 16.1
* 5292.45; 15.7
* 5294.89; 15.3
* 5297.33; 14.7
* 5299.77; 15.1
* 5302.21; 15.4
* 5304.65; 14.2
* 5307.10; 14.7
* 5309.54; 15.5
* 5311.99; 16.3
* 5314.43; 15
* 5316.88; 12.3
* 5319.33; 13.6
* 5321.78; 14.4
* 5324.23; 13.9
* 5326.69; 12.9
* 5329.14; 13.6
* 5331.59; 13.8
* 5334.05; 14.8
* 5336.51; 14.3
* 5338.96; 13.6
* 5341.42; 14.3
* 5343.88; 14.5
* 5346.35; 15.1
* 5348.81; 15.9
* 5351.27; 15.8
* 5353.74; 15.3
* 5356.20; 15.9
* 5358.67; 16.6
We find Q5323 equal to 2.41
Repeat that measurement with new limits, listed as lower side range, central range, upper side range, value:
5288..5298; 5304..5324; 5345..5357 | 1.4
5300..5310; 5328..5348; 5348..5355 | 1.5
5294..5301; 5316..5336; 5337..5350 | 1.5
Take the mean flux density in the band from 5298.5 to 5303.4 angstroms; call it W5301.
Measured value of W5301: 15.2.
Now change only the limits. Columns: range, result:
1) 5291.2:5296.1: 15.5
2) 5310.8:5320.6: 14.3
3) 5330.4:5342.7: 14.2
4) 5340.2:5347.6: 14.6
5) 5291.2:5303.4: 15.2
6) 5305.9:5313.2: 15.5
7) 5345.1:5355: 15.5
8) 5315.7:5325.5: 13.5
